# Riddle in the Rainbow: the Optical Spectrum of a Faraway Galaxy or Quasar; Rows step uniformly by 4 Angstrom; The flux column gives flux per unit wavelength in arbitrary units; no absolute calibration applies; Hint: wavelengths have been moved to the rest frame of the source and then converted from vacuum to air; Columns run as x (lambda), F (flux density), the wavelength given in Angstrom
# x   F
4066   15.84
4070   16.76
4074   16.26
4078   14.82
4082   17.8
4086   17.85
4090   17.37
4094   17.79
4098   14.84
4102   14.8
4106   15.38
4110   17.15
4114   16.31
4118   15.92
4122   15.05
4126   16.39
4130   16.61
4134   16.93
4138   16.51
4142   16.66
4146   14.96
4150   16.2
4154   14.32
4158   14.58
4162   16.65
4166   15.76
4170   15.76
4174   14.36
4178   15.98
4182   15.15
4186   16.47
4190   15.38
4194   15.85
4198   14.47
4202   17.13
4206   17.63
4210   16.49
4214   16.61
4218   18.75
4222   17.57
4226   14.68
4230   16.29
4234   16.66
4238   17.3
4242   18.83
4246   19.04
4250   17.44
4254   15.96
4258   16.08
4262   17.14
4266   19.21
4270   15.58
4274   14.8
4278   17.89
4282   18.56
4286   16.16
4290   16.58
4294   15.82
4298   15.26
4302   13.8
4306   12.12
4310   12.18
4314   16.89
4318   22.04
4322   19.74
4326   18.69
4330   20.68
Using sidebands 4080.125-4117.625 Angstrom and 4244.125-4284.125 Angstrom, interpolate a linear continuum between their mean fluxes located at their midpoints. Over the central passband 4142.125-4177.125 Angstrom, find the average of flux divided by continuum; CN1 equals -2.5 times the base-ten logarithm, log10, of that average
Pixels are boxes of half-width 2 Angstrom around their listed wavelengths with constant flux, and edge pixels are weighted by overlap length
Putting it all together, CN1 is 0.09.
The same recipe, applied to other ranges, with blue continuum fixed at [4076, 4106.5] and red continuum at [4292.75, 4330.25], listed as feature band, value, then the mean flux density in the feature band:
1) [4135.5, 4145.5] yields 0.004 mag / 16.4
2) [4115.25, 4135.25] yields 0.017 mag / 16.2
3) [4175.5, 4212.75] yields 0.028 mag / 16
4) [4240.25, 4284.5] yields -0.050 mag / 17.3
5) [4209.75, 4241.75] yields -0.028 mag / 16.9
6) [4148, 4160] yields 0.096 mag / 15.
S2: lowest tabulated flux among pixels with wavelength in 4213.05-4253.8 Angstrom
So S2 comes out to 14.68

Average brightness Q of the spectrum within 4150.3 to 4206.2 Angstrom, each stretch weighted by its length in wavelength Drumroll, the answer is 15.6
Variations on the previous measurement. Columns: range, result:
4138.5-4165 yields 15.6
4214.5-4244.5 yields 17.2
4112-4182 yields 15.8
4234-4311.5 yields 16.3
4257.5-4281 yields 16.9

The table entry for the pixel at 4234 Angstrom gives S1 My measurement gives 16.66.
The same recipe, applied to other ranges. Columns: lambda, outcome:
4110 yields 17.15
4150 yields 16.2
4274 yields 14.8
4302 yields 13.8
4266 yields 19.21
